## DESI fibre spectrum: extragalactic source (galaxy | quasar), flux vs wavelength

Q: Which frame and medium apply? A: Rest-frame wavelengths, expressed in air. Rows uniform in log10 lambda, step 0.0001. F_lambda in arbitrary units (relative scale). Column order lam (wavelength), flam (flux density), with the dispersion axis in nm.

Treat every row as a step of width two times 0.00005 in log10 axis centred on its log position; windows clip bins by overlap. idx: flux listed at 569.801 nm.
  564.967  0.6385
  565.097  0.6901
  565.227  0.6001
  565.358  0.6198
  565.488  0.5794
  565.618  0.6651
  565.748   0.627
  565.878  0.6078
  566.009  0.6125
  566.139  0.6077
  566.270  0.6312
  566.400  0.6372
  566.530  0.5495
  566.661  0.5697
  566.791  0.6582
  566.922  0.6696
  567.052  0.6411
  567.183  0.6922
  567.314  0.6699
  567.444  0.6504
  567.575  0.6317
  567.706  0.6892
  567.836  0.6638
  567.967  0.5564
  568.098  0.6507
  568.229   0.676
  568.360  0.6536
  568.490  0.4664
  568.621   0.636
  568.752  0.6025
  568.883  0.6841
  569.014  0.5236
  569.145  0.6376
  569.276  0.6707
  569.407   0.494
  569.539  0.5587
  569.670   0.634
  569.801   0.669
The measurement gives 0.669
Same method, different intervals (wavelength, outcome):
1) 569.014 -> 0.5236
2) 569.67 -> 0.634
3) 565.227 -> 0.6001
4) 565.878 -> 0.6078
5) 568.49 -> 0.4664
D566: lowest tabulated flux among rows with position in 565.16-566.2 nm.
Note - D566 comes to 0.5794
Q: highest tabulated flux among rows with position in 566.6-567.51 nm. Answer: 0.6922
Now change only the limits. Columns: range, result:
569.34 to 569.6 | 0.5587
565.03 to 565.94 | 0.6901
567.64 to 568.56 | 0.6892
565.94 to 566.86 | 0.6582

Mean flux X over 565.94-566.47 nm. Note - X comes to 0.621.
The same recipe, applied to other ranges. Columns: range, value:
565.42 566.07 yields 0.619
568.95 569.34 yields 0.611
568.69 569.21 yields 0.612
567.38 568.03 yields 0.638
